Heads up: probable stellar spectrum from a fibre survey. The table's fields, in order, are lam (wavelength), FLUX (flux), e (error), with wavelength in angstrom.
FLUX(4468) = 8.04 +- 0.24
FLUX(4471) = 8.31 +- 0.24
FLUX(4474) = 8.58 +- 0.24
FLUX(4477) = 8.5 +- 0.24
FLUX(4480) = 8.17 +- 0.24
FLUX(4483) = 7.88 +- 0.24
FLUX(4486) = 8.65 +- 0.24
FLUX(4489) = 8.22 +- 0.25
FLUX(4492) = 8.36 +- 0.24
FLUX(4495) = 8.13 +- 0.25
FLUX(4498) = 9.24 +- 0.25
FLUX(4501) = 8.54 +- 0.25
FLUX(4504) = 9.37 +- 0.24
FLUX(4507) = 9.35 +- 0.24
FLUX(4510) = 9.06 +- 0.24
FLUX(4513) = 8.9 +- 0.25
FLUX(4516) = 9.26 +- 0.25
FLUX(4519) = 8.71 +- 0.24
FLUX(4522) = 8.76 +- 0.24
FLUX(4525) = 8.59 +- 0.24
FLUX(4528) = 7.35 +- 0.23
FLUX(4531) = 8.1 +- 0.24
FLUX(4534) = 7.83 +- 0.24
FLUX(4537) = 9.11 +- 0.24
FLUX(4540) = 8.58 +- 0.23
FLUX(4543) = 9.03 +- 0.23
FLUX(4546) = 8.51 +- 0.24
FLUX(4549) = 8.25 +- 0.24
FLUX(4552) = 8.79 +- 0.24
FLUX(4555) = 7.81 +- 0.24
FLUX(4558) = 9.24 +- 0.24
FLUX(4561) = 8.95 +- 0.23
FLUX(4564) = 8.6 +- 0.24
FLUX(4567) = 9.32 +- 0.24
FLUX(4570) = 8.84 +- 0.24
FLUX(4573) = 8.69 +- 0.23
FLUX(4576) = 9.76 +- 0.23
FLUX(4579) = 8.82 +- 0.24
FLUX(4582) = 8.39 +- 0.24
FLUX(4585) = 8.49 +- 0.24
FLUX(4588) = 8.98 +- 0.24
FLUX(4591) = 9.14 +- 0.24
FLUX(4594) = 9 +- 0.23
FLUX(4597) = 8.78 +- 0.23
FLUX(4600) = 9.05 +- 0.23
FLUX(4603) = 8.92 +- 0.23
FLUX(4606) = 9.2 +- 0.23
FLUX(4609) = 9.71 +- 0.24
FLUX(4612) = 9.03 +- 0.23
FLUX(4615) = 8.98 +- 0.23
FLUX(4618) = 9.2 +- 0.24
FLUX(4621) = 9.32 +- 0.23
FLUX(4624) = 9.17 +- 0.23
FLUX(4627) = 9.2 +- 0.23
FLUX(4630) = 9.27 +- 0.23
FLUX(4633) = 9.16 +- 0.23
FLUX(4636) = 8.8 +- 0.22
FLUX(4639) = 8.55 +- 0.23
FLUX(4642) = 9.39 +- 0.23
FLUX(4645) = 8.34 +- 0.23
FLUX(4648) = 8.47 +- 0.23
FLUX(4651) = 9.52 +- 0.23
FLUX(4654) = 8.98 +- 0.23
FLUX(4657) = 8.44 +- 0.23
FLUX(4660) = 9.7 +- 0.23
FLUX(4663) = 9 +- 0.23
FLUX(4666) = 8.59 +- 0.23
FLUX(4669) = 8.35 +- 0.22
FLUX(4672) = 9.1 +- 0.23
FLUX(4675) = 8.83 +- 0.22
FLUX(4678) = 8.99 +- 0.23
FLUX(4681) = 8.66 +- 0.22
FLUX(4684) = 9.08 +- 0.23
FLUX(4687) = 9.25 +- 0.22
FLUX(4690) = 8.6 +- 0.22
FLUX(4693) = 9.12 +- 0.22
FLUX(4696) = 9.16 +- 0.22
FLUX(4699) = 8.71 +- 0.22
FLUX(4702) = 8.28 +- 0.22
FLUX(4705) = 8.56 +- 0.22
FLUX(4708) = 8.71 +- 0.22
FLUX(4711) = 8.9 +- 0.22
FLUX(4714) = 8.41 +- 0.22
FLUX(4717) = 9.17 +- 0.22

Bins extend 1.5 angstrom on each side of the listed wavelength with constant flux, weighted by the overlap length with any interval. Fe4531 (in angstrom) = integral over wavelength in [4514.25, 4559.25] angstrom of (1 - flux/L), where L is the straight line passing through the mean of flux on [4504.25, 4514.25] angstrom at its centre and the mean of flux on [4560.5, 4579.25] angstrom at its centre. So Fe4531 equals 2.8 angstrom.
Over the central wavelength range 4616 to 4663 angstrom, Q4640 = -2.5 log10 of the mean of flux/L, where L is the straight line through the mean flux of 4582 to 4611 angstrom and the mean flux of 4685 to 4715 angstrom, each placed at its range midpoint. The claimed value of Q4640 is -0.02 mag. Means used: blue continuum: 9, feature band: 9.03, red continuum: 8.78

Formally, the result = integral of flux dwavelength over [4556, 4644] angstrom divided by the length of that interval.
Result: 9.02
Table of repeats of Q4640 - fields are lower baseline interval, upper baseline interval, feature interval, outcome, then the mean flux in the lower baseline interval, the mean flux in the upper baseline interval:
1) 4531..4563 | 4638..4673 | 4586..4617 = -0.04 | 8.59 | 8.87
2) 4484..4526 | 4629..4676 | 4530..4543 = 0.04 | 8.79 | 8.9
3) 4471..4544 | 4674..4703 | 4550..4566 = 0.00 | 8.59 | 8.88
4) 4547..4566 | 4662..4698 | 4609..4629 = -0.05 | 8.62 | 8.89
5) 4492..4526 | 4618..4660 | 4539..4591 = 0.02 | 8.88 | 9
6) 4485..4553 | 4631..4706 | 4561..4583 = -0.03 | 8.64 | 8.87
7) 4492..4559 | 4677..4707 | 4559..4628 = -0.04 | 8.65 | 8.84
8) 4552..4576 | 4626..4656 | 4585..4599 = -0.01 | 8.84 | 8.96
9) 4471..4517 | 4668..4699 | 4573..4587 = -0.01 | 8.66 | 8.91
